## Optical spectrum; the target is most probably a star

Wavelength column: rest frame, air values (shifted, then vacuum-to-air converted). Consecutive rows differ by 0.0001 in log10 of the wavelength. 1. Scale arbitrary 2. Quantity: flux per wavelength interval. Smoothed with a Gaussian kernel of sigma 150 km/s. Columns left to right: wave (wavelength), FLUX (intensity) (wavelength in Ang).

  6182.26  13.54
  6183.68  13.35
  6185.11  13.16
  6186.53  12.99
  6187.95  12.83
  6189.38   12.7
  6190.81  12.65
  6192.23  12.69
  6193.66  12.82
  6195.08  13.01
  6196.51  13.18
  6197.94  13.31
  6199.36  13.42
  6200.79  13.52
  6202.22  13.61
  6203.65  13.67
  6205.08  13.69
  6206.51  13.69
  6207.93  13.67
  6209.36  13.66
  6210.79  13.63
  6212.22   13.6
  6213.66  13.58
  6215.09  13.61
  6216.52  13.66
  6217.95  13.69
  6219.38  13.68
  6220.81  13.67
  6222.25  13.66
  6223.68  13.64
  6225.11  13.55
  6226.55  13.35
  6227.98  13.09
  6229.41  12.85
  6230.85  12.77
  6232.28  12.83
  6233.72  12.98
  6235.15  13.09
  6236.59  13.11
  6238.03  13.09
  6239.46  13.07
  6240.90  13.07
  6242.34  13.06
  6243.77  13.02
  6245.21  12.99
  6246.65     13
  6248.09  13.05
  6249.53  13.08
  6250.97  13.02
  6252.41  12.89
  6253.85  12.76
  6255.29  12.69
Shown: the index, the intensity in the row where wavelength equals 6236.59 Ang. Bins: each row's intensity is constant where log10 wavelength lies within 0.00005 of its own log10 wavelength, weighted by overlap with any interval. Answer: 13.11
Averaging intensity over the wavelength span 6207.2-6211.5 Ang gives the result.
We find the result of 13.7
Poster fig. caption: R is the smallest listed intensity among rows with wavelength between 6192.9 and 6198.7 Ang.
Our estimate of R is 12.82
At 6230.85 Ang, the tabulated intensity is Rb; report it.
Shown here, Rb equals 12.77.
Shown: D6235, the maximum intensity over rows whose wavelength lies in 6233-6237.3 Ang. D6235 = 13.11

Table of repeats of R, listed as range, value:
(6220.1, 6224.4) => 13.64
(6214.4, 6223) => 13.61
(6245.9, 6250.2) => 13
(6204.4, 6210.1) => 13.66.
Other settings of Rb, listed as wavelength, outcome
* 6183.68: 13.35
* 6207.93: 13.67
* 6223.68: 13.64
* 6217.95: 13.69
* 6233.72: 12.98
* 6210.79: 13.63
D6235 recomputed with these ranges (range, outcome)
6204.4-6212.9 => 13.69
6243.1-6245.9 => 13.02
